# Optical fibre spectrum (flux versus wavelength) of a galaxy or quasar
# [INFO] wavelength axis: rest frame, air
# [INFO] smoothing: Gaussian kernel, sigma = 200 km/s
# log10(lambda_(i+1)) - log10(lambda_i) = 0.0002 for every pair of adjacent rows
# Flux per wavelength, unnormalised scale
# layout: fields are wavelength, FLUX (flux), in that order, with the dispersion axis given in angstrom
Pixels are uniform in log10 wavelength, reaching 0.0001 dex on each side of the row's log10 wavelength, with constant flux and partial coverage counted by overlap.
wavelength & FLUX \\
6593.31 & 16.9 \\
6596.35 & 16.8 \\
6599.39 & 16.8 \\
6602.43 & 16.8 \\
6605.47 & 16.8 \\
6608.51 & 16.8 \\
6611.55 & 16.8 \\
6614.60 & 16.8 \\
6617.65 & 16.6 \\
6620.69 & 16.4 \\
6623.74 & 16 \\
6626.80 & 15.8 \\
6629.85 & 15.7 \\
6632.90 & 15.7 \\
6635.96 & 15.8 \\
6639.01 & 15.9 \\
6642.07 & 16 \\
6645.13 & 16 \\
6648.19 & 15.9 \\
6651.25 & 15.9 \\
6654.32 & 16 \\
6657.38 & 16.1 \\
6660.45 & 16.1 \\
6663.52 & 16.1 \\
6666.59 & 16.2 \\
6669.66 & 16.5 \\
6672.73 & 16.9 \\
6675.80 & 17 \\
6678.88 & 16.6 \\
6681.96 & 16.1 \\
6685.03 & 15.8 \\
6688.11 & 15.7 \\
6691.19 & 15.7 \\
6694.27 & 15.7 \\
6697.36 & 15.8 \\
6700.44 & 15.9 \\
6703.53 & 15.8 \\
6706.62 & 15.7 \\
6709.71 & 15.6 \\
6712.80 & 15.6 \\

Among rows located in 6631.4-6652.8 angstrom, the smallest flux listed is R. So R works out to 15.7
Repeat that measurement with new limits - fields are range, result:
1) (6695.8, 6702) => 15.8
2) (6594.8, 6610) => 16.8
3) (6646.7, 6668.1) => 15.9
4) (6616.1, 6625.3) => 16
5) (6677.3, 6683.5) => 16.1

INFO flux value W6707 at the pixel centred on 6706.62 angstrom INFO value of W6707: 15.7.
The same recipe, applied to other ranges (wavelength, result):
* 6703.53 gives 15.8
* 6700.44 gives 15.9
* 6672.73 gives 16.9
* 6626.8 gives 15.8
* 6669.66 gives 16.5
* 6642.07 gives 16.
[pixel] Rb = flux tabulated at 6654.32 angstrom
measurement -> 16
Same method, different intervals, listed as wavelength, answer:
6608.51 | 16.8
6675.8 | 17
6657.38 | 16.1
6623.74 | 16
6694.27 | 15.7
